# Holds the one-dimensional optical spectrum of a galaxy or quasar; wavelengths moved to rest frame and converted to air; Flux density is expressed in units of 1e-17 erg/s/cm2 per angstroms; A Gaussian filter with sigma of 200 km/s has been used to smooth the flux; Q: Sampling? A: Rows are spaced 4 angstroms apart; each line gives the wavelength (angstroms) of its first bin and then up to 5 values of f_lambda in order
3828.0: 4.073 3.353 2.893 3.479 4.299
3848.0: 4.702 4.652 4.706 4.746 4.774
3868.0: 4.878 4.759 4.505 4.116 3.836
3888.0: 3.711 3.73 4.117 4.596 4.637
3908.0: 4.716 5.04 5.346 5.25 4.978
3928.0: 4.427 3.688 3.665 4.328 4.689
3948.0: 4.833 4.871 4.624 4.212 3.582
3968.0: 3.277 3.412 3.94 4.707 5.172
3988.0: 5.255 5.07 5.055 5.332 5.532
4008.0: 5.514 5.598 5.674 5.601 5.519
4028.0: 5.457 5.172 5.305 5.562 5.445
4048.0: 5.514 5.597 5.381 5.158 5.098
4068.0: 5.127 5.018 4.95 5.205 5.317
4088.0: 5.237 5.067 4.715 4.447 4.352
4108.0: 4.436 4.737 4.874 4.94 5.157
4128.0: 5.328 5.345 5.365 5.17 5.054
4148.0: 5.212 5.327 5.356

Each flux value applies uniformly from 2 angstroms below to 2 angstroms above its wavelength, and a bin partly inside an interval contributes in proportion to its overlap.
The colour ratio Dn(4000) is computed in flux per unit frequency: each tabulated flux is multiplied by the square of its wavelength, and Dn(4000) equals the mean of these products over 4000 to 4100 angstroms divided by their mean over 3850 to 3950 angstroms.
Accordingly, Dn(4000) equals 1.27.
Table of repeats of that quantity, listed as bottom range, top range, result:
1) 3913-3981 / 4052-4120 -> 1.22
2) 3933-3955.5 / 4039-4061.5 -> 1.29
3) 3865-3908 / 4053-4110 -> 1.27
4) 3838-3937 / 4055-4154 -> 1.26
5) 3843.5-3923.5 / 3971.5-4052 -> 1.22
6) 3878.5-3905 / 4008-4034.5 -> 1.44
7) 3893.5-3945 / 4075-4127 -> 1.17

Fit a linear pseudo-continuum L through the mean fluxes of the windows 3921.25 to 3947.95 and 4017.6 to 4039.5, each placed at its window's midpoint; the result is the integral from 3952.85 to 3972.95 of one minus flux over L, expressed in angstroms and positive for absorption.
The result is 3.31 angstroms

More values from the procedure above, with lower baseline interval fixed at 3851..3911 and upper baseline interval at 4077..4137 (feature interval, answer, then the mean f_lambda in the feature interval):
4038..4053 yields -2.2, 5.53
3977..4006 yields -2.6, 5.12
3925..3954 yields 1.2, 4.38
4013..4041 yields -4.1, 5.47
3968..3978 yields 2.3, 3.6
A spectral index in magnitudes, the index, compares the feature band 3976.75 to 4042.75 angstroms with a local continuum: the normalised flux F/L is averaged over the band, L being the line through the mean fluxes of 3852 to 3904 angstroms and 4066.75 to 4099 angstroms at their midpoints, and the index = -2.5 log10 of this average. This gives -0.11 mag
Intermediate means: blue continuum 4.39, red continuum 5.06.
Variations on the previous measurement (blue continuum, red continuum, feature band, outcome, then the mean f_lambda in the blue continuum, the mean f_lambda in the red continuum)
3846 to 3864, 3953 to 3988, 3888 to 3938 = -0.007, 4.71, 4.2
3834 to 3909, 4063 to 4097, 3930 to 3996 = 0.072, 4.3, 5.09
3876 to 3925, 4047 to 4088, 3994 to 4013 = -0.094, 4.5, 5.23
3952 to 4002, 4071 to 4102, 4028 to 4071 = -0.110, 4.49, 4.99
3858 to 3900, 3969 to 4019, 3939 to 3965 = 0.062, 4.33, 5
